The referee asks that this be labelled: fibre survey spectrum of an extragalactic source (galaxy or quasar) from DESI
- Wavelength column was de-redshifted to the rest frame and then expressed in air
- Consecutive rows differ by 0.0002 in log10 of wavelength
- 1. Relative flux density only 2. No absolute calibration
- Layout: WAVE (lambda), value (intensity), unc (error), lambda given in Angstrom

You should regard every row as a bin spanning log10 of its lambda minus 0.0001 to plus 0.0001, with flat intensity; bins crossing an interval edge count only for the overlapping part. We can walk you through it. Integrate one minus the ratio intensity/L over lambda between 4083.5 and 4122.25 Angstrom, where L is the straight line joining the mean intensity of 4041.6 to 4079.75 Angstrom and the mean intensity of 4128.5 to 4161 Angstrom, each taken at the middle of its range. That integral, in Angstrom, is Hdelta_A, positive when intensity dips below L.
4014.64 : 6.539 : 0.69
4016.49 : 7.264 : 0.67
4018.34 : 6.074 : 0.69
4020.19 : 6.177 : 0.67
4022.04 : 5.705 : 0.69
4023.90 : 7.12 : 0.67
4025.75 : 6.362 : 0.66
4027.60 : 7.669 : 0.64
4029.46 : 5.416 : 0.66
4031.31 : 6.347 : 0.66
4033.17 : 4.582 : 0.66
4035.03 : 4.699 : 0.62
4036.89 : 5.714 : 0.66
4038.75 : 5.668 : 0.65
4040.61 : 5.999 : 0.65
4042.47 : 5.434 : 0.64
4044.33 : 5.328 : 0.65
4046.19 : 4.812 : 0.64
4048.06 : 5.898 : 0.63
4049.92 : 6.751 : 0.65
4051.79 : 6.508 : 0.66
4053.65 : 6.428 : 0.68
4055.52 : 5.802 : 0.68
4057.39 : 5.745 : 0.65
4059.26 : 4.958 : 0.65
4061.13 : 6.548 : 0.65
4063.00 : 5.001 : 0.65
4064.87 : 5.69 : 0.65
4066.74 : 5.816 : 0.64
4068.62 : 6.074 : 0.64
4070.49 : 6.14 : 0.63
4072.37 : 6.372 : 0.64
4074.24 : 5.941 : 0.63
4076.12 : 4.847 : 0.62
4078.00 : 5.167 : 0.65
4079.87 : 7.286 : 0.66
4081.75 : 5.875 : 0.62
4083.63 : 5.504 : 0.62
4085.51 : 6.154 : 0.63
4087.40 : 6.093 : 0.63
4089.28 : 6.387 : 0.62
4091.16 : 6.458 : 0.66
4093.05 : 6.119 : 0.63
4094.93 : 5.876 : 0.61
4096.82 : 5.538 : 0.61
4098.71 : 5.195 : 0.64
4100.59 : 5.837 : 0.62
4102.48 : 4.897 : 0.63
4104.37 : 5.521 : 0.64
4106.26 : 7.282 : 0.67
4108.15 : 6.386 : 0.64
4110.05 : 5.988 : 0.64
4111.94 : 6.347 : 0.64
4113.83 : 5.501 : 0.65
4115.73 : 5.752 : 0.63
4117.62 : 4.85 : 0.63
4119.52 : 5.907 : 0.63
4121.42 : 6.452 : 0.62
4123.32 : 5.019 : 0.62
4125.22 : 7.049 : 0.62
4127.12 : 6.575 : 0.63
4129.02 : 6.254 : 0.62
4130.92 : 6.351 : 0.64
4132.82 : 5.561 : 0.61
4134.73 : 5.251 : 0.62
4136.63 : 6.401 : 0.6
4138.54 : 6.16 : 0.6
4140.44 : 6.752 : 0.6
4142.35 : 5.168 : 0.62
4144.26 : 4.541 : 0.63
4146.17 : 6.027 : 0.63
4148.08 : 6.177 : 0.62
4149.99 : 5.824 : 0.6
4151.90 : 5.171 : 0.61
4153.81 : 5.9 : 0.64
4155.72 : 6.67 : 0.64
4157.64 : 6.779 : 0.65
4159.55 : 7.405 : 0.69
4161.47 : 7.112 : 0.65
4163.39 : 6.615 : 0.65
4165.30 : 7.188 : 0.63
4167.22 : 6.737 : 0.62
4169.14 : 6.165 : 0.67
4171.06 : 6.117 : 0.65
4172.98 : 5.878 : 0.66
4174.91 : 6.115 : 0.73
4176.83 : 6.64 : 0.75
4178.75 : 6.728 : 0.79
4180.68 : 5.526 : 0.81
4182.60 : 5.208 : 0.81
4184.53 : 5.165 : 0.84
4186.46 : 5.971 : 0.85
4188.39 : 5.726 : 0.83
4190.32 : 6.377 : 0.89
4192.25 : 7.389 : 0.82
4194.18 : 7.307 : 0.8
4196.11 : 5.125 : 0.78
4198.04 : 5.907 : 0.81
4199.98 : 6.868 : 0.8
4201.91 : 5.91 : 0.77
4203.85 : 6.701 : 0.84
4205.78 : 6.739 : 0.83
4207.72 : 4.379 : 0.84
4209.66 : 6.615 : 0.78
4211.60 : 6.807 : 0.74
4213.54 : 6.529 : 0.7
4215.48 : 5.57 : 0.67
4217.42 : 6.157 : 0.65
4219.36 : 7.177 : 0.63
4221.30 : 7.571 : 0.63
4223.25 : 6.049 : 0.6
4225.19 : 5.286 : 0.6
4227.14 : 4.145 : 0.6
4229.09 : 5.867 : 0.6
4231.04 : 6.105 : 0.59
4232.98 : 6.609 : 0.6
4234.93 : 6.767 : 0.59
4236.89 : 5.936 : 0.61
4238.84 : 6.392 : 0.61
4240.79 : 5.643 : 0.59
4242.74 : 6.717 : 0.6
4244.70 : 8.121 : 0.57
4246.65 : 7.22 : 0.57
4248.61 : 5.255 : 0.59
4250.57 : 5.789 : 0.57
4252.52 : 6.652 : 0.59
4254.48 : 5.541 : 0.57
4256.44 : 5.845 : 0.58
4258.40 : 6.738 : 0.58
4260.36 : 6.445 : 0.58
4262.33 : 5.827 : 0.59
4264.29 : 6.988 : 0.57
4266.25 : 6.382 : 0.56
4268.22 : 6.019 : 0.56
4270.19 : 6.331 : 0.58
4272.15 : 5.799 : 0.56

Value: 0.0 Angstrom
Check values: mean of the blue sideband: 5.8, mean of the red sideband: 6.04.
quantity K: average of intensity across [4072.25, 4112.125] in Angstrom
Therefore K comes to 5.94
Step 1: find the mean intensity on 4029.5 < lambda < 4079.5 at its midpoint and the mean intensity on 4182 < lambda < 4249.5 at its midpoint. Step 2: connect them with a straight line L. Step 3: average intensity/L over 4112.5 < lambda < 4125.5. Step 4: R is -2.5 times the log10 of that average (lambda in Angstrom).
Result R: 0.03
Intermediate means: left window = 5.72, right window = 6.22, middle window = 5.74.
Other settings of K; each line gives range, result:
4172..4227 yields 6.16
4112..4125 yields 5.71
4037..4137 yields 5.89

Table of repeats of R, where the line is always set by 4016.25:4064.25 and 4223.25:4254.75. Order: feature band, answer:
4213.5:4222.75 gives -0.08 mag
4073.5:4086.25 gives 0.02 mag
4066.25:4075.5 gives -0.02 mag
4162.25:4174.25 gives -0.07 mag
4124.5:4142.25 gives -0.03 mag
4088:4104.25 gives 0.03 mag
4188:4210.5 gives -0.03 mag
